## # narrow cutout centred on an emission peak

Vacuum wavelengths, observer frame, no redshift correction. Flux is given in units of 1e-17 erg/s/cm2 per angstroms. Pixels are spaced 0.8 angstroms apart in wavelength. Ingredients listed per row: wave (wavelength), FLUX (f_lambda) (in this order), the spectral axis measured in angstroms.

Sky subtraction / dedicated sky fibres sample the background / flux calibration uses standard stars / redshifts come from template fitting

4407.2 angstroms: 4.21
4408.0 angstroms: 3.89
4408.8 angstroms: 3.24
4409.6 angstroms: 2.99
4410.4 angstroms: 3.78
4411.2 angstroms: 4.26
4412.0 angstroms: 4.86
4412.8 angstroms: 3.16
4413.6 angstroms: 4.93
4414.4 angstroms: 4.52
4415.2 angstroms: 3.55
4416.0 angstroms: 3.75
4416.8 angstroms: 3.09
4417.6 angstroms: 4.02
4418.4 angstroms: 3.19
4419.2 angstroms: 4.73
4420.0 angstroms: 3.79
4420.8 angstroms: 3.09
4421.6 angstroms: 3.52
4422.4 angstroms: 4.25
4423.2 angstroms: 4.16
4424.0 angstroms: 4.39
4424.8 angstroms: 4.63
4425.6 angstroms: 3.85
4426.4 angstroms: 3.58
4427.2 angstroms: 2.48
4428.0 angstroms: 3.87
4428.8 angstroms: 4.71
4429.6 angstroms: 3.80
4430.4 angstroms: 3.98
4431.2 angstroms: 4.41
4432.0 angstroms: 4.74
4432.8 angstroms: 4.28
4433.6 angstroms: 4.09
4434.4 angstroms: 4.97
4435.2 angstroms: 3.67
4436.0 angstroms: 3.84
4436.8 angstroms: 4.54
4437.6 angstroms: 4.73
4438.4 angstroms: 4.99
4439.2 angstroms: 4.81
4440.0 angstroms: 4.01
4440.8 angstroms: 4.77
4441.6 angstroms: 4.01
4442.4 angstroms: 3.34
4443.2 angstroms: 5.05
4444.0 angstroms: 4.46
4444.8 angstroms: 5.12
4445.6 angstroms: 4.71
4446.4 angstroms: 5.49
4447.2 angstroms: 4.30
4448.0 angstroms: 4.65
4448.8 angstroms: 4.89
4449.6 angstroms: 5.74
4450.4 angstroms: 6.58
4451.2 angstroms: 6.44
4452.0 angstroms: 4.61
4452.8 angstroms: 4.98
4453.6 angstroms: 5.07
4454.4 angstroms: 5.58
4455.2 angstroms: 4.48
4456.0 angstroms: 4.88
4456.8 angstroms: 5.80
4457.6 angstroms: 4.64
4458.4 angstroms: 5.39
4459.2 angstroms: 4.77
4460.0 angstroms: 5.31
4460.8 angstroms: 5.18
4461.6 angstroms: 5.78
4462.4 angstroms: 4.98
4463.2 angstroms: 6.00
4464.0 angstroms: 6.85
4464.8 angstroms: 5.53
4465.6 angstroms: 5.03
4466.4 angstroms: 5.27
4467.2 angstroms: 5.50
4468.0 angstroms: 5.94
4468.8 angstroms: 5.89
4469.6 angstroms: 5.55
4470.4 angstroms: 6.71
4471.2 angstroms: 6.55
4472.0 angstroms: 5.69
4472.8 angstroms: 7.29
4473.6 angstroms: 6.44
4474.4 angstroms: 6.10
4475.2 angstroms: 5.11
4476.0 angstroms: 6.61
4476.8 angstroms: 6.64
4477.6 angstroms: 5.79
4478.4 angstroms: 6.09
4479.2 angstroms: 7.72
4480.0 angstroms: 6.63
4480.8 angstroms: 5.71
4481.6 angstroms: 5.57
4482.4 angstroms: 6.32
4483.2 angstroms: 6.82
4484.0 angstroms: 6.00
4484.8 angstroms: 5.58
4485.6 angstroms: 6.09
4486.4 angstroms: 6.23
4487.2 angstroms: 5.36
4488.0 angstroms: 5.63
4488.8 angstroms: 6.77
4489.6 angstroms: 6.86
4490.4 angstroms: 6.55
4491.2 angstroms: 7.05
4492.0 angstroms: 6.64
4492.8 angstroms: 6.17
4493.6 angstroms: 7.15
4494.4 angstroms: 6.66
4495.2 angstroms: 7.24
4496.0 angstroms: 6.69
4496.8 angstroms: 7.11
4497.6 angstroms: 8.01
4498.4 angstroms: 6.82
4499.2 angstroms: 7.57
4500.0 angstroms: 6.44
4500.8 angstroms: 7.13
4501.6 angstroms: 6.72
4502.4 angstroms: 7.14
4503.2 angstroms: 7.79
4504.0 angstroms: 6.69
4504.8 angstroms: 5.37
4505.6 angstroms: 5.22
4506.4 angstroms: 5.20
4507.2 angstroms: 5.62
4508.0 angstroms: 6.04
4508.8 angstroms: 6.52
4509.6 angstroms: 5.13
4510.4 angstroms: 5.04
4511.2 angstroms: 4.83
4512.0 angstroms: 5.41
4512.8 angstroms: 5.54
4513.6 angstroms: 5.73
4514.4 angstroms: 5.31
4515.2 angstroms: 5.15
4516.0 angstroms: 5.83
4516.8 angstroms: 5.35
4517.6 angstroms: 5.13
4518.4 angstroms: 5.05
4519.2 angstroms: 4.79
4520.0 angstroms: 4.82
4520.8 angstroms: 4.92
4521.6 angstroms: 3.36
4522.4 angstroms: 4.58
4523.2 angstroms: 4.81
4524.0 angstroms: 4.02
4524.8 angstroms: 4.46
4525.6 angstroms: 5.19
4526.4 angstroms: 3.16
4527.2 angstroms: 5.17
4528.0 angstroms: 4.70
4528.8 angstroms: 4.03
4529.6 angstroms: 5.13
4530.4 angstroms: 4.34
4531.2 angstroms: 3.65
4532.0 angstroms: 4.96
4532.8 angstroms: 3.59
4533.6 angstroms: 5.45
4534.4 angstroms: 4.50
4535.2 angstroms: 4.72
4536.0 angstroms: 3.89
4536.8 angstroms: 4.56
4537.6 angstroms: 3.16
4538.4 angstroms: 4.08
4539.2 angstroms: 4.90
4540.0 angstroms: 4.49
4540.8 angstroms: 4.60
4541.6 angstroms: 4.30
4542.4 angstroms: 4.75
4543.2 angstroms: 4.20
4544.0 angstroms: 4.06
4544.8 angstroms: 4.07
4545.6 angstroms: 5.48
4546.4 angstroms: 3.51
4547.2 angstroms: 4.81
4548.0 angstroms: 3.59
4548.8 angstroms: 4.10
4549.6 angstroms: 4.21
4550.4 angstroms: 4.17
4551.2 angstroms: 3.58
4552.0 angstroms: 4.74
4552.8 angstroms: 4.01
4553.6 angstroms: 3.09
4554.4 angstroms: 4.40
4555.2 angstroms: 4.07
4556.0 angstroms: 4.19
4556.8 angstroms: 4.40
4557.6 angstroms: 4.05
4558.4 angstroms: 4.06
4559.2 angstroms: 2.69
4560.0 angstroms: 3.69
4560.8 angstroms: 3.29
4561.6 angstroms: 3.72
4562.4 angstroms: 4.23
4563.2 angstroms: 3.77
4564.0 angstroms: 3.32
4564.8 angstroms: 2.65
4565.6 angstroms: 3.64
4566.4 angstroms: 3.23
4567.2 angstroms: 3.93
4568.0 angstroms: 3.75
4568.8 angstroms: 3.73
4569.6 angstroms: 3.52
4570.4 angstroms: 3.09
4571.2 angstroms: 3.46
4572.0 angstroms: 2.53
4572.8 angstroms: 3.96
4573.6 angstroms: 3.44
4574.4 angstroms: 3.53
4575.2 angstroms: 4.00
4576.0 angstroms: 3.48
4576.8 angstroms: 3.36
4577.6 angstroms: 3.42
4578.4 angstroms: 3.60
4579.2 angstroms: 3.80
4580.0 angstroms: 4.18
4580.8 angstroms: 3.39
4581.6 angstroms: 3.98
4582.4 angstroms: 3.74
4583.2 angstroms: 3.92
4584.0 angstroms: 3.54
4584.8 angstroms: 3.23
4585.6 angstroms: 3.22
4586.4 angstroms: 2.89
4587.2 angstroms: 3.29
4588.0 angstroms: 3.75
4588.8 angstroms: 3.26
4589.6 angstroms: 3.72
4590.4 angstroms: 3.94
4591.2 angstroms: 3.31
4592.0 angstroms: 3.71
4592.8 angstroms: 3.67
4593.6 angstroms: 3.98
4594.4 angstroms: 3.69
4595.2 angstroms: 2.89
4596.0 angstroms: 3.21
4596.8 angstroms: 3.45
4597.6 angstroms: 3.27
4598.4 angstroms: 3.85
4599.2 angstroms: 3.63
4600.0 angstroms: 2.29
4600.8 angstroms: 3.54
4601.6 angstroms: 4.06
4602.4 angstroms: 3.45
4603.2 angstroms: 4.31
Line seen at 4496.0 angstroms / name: C III] 1909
